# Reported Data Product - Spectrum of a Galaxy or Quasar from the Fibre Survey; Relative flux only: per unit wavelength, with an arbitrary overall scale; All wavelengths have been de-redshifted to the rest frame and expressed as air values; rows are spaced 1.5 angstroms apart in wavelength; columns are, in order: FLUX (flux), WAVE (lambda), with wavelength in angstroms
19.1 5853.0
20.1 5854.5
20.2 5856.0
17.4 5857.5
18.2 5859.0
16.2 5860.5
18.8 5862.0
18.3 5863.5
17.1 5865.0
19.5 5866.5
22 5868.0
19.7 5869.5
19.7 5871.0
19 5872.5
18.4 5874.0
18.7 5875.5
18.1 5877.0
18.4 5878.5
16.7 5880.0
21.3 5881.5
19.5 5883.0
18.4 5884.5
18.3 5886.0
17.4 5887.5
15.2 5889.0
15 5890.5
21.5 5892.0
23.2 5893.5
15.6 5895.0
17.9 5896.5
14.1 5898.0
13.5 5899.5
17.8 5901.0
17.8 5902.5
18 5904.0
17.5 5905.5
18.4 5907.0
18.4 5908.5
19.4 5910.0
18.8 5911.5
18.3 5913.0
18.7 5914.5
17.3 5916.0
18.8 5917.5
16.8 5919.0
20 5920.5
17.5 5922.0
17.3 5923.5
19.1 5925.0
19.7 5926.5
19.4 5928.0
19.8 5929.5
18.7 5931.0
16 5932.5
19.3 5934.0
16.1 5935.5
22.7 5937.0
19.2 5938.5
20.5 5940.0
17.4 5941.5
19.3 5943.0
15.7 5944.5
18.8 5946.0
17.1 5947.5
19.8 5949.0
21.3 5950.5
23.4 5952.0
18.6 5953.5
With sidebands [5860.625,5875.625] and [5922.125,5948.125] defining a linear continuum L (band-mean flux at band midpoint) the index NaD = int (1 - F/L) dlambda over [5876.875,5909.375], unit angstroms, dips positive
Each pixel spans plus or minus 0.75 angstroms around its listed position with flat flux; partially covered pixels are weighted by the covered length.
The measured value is 1.78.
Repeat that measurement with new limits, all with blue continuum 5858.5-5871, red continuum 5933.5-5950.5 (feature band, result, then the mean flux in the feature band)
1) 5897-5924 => 1.6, 17.7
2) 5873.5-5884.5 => 0.1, 18.7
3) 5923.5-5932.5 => 0.0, 18.9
